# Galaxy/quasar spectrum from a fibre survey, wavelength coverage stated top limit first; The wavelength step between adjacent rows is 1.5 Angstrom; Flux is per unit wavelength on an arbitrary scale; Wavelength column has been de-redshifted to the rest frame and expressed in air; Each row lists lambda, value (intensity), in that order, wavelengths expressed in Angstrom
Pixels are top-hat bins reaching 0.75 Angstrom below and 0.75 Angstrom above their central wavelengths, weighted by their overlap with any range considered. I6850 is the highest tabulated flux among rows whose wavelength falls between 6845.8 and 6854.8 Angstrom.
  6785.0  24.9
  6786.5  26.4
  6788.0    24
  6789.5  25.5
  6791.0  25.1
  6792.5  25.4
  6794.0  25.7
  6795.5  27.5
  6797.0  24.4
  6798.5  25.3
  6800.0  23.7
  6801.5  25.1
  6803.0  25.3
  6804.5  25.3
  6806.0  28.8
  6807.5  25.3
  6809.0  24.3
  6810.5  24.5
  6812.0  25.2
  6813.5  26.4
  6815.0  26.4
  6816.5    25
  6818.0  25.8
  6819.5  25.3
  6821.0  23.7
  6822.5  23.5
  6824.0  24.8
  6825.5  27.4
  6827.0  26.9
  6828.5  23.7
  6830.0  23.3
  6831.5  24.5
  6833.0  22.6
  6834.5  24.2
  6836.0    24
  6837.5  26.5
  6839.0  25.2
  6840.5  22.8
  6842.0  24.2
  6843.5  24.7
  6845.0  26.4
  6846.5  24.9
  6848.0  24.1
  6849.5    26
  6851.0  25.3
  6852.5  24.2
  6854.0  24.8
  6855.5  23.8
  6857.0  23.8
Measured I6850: 26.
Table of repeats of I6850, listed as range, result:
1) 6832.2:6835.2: 24.2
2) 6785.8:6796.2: 27.5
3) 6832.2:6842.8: 26.5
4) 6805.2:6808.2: 28.8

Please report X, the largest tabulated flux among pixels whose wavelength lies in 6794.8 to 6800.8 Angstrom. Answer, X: 27.5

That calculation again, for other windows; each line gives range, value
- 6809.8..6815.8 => 26.4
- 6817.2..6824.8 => 25.8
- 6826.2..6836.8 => 26.9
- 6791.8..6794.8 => 25.7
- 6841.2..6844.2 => 24.7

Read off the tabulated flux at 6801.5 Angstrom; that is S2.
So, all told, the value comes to 25.1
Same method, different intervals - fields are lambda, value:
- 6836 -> 24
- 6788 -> 24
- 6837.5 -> 26.5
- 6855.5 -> 23.8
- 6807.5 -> 25.3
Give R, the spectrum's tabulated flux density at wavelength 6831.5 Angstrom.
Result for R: 24.5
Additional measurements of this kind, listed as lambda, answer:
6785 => 24.9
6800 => 23.7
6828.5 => 23.7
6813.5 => 26.4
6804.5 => 25.3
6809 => 24.3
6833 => 22.6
